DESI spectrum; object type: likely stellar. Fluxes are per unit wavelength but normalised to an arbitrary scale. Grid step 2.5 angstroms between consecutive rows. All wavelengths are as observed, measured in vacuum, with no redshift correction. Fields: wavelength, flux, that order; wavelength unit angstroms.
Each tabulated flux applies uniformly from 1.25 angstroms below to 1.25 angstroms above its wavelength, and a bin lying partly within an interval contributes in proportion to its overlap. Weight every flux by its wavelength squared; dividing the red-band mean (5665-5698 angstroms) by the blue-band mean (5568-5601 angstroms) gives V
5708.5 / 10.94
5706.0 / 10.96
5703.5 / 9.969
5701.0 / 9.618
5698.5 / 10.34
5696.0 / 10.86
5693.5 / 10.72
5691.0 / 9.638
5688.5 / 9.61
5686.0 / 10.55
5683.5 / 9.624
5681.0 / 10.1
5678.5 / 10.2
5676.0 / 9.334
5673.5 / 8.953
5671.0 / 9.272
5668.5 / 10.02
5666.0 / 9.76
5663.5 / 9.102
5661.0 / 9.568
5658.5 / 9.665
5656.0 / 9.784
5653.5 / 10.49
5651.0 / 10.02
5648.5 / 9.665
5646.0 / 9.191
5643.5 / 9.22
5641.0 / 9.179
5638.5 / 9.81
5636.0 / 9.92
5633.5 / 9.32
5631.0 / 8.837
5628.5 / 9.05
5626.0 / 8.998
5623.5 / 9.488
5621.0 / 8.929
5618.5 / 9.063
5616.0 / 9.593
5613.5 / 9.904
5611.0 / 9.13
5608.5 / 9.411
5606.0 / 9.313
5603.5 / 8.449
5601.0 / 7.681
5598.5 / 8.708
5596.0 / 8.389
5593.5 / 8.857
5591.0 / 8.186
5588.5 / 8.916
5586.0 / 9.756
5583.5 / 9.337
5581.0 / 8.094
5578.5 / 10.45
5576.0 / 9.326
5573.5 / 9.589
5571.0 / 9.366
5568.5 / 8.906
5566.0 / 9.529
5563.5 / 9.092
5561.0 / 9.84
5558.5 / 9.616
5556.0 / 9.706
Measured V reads 1.14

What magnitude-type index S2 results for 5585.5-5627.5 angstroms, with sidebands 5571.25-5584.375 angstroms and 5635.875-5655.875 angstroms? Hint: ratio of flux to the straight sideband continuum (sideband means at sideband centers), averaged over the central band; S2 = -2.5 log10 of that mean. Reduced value 0.06 mag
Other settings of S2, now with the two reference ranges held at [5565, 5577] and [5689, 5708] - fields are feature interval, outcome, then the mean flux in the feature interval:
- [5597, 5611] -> 0.10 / 8.74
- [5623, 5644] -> 0.06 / 9.31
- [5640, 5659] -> 0.03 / 9.66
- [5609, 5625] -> 0.04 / 9.35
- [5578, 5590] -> 0.03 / 9.22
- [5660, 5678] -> 0.07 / 9.46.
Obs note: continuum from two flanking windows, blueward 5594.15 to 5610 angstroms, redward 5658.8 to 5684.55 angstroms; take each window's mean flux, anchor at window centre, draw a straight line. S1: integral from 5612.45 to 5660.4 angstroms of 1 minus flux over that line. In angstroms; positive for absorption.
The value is -1.8 angstroms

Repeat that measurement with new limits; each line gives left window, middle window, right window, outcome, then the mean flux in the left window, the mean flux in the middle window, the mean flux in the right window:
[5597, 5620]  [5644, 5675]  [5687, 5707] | 0.3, 9.02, 9.61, 10.2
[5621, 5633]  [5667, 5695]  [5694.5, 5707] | 0.5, 9.09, 9.83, 10.3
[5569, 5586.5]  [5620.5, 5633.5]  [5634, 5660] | 0.7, 9.38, 9.09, 9.68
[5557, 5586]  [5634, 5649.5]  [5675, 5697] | 0.5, 9.4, 9.49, 10.1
